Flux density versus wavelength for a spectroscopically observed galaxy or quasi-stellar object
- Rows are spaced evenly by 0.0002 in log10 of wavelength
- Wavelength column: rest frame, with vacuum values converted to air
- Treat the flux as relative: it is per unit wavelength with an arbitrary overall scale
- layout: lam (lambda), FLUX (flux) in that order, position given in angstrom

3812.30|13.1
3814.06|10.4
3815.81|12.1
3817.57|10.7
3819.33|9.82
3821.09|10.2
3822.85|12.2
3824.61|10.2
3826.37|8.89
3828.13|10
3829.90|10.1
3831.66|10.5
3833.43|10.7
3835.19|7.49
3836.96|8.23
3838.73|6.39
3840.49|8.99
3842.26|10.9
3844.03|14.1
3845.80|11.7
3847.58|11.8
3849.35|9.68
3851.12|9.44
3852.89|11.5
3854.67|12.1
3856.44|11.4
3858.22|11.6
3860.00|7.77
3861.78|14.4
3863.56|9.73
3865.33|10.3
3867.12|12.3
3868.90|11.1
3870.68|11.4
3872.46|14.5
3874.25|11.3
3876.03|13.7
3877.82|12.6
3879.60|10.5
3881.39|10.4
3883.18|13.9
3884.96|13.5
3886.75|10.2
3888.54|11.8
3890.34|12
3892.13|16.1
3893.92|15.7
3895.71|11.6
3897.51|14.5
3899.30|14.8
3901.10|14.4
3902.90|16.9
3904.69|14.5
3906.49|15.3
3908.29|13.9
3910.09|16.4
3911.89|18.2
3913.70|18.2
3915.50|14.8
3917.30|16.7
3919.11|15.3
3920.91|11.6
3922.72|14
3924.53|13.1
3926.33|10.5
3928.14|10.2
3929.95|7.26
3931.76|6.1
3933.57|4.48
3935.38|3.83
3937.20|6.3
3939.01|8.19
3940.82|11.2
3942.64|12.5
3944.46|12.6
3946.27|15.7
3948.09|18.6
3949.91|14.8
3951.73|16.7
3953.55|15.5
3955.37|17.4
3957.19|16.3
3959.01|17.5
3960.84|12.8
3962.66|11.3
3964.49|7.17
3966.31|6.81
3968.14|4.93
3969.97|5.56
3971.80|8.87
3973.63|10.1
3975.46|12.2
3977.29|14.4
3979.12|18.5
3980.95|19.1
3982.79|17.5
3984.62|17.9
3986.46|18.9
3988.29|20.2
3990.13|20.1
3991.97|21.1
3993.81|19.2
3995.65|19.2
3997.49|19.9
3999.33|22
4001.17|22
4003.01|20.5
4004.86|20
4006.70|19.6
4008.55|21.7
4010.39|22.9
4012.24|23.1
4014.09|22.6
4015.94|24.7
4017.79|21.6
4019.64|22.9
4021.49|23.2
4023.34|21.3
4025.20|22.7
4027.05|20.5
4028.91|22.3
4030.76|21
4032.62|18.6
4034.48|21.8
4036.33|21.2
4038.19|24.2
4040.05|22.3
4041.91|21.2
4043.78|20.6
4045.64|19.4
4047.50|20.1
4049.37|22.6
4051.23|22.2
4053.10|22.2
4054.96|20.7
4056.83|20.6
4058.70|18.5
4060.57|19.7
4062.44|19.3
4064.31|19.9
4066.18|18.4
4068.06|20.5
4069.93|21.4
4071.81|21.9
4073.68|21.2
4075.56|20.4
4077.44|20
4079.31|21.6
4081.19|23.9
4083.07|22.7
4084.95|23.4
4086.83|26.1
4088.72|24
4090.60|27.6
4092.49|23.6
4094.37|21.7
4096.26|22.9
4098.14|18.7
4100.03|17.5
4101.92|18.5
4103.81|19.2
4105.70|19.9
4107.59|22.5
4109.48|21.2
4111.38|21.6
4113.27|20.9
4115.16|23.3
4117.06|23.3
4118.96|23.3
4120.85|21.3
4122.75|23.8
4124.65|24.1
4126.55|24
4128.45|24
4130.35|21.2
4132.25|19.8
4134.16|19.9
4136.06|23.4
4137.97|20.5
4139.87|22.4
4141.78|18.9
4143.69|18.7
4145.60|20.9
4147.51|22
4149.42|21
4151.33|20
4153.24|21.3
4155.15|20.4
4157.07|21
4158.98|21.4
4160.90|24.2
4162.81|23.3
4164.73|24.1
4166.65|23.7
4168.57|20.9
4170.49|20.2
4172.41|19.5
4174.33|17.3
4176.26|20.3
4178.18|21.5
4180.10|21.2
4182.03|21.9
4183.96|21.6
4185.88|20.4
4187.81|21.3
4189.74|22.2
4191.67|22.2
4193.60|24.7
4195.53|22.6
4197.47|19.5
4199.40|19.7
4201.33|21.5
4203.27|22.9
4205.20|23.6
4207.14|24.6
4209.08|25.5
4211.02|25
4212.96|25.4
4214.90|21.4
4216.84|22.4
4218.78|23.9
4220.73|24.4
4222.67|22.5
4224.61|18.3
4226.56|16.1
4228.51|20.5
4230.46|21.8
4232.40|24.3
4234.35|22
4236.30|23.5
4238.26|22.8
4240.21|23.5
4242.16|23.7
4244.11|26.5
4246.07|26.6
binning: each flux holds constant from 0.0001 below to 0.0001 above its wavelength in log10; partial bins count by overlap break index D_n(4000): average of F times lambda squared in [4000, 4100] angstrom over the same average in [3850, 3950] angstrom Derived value 1.88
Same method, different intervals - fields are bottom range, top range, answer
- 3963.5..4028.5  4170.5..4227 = 1.33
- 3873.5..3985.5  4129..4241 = 1.92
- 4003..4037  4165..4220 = 1.11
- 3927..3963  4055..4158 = 1.94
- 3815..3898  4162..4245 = 2.34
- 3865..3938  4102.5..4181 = 1.93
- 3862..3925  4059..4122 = 1.75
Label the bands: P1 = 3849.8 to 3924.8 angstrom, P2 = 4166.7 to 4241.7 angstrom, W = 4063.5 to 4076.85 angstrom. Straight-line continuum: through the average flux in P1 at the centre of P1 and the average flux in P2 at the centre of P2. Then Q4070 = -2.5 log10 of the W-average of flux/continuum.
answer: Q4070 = -0.127 mag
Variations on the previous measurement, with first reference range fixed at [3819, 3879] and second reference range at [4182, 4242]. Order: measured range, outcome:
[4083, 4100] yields -0.24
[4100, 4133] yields -0.13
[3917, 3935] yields 0.25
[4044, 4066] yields -0.18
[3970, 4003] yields -0.15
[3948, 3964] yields -0.08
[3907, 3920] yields -0.25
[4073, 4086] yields -0.21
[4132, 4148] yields -0.04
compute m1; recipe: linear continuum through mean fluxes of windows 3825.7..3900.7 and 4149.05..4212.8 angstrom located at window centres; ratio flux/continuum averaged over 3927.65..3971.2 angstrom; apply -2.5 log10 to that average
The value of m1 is 0.29 mag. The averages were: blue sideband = 11.5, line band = 11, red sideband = 21.9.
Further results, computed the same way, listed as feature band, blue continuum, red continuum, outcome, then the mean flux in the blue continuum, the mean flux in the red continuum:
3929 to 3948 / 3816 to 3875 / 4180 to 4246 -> 0.430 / 10.7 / 22.5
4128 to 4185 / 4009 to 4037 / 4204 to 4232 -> 0.060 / 22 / 22.6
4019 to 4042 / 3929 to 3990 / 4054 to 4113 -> -0.237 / 12.6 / 21.3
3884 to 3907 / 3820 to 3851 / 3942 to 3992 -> -0.156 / 10.1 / 14.4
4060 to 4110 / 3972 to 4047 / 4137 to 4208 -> -0.033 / 20.2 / 21.4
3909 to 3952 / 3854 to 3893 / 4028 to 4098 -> 0.195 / 11.9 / 21.6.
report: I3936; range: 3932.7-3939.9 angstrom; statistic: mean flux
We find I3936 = 5.7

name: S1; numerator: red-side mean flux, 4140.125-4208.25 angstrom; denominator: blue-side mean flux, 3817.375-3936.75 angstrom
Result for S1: 1.8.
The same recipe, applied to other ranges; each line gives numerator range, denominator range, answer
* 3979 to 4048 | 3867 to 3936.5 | 1.65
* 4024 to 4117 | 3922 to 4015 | 1.44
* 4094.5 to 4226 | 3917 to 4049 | 1.31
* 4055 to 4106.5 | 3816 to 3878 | 1.97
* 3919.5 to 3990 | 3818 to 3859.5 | 1.21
